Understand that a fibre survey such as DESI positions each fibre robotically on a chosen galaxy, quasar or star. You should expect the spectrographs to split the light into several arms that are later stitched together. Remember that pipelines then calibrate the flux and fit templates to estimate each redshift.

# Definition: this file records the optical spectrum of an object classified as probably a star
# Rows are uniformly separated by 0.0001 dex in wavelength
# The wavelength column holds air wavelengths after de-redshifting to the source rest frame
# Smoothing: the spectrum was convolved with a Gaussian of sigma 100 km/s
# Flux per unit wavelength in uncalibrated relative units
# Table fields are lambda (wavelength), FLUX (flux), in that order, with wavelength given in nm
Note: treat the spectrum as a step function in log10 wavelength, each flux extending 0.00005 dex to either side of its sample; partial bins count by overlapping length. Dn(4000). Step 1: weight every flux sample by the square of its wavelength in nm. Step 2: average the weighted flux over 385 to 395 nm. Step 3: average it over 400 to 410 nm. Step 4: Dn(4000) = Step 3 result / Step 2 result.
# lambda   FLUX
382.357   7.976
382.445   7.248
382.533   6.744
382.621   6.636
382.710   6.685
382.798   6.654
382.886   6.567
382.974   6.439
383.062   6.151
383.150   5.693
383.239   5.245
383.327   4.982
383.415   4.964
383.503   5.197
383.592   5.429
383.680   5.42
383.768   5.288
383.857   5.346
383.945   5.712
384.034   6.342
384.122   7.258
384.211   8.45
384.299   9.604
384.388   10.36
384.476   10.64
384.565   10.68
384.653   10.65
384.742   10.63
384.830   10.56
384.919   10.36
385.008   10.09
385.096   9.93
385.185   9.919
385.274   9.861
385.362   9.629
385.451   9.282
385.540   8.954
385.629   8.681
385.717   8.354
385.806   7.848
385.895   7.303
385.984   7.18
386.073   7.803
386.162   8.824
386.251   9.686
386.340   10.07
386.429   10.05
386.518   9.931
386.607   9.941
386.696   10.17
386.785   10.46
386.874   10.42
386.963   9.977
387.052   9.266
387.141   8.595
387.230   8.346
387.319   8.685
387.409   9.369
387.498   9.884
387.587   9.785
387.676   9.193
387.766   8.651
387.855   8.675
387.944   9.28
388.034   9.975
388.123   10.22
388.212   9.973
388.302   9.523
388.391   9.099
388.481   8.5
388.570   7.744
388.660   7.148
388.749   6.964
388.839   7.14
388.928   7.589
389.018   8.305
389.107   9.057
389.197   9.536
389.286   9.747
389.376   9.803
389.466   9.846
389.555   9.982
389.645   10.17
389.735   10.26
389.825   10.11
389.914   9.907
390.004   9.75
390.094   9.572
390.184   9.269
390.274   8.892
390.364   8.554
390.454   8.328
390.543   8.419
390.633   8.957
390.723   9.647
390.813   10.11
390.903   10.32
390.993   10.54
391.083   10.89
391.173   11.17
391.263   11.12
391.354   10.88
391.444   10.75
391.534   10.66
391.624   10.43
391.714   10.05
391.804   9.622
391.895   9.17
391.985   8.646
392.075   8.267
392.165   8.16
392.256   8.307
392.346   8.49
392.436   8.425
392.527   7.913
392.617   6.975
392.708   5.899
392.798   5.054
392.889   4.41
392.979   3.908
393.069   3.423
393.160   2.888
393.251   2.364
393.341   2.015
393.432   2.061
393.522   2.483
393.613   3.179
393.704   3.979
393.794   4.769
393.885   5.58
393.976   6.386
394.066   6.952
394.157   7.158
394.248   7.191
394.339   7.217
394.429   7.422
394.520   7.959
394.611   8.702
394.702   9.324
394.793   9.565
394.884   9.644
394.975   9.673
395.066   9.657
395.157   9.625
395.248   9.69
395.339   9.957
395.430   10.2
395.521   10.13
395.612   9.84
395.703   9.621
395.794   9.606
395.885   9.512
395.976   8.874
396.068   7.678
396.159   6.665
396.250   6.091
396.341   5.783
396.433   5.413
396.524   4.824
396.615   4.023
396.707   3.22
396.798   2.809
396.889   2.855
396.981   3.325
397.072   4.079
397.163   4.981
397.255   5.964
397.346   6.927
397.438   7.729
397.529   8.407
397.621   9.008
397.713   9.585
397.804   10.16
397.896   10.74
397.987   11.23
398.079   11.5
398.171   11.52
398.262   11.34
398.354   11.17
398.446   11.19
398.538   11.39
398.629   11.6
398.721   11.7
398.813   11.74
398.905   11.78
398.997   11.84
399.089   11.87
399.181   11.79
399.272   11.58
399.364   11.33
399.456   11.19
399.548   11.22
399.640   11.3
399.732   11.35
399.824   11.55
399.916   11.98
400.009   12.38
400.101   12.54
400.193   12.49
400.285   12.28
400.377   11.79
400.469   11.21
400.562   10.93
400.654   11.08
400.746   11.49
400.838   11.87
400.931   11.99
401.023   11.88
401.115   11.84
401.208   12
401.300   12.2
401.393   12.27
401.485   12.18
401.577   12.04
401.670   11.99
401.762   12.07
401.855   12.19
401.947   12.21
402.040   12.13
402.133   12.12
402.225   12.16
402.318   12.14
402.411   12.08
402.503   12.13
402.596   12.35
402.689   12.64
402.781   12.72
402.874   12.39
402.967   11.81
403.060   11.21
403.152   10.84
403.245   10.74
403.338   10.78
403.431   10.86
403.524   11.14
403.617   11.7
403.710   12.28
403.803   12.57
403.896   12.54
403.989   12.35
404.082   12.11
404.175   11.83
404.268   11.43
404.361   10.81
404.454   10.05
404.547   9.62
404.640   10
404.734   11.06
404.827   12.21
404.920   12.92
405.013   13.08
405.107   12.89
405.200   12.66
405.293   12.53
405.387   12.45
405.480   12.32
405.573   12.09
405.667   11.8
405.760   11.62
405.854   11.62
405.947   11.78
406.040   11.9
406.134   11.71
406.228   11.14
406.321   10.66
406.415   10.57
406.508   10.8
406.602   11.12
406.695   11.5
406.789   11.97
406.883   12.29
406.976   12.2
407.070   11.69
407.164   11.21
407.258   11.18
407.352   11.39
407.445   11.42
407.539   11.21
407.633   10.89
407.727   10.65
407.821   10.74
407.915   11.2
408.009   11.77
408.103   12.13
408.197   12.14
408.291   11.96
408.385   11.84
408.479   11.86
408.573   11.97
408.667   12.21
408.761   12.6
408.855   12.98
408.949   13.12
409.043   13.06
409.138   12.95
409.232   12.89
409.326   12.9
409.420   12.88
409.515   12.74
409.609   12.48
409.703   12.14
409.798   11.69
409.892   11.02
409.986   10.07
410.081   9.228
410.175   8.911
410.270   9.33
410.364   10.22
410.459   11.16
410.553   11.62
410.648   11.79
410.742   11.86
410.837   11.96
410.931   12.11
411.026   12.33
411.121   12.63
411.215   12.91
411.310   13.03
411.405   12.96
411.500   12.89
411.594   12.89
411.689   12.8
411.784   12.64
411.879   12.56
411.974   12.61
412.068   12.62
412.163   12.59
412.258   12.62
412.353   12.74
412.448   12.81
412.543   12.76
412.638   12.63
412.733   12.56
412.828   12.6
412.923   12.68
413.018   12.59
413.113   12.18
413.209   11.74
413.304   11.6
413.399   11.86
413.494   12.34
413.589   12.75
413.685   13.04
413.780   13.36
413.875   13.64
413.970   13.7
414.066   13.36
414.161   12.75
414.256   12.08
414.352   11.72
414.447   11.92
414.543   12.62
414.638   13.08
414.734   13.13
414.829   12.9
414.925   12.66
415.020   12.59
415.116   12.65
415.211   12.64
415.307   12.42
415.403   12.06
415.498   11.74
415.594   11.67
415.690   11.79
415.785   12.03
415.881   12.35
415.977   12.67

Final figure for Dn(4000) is 1.52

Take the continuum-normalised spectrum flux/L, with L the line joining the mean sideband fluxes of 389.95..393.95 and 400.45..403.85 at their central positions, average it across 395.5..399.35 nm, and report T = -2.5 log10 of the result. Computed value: 0.16 mag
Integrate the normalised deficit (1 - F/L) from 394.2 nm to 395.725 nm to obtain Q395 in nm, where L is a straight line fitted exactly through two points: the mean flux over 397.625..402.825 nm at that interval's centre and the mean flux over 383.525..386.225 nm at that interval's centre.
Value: 0.215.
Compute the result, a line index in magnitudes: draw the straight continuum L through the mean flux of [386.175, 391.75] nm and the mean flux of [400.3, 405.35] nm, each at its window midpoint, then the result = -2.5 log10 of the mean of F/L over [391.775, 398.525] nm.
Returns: 0.40 mag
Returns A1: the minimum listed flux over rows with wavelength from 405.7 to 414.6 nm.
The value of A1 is 8.911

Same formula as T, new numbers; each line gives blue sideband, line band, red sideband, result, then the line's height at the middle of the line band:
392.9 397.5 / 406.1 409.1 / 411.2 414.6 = -0.08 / 10.8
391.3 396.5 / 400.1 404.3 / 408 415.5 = -0.22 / 9.7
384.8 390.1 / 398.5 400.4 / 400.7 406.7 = -0.06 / 11.1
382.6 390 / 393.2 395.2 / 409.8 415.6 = 0.44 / 9.69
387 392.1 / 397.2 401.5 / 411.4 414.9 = -0.04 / 10.7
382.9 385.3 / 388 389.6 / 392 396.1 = -0.19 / 7.48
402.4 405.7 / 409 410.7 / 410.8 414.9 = 0.08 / 12.4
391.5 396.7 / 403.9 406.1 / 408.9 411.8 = -0.14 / 10.4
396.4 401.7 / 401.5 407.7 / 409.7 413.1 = -0.08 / 10.9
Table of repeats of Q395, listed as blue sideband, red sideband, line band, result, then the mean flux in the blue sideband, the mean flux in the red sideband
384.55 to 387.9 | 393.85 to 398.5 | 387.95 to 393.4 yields 0.17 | 9.4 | 8.01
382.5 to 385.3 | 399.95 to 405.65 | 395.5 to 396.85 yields 0.46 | 7.63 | 11.9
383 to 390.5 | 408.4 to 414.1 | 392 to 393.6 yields 0.70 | 8.74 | 12.3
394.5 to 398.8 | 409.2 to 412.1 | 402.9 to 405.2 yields -0.29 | 8.42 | 11.9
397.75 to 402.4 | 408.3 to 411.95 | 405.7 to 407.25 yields 0.06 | 11.7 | 12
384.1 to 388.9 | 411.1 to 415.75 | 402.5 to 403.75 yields -0.04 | 9.25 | 12.6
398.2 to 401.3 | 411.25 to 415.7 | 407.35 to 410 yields 0.06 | 11.7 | 12.6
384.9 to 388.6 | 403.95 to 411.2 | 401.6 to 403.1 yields -0.14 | 9.27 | 11.7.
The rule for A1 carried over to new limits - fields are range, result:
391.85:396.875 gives 2.015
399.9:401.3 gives 10.93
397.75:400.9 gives 10.16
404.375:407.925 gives 9.62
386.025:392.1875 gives 6.964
